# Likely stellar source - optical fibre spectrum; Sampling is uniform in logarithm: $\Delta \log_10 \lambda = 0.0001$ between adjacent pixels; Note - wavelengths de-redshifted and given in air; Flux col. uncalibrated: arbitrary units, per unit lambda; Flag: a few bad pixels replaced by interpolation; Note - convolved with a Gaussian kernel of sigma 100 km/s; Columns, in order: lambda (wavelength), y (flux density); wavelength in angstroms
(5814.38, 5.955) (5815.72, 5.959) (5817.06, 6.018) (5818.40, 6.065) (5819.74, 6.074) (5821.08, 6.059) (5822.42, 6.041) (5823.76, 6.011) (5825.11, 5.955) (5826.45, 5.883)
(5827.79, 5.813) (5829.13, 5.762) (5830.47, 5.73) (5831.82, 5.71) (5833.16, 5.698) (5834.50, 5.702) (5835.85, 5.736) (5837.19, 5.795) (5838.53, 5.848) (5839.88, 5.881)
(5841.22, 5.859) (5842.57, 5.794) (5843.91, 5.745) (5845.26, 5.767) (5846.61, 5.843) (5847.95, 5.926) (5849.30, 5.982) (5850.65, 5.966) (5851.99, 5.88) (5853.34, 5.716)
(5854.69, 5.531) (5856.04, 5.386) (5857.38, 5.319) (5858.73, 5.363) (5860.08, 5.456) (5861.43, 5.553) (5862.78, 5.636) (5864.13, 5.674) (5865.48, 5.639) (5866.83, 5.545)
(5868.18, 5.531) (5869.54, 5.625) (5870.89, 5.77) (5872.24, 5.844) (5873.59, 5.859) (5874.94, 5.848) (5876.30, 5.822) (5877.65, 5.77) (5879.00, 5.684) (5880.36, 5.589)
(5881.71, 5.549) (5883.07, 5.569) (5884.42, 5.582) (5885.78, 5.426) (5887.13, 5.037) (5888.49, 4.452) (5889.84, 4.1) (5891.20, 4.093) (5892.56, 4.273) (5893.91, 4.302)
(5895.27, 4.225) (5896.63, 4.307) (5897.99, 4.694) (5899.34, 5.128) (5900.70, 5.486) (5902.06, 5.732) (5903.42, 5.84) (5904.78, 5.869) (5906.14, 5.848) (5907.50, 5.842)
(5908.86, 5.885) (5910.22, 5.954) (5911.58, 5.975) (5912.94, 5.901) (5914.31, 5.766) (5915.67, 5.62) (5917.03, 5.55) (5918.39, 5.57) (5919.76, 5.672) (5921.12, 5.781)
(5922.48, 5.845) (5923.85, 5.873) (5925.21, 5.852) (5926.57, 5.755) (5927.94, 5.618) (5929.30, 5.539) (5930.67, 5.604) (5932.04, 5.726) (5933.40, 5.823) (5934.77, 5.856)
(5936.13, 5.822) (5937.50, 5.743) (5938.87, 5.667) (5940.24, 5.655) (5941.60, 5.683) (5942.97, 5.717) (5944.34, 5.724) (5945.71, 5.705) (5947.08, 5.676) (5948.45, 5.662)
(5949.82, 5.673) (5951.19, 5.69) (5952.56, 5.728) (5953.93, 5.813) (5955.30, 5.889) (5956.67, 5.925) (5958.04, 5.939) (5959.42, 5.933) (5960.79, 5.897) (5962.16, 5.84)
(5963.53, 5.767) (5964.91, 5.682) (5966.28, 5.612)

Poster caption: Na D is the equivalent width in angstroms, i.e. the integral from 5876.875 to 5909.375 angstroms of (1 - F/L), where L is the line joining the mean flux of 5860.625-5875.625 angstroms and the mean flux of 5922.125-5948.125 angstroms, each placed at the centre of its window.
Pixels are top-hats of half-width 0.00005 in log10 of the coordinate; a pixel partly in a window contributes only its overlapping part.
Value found 3.0 angstroms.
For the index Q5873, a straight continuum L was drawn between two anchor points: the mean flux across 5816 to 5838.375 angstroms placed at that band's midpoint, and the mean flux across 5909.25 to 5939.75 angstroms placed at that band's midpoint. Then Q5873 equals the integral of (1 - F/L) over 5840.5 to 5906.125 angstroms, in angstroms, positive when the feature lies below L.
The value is 4.4 angstroms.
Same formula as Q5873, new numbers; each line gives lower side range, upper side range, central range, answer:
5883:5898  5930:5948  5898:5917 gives -2.6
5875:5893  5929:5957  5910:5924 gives -0.7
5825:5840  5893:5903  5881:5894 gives 0.4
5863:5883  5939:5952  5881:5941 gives 2.6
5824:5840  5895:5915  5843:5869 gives 0.2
